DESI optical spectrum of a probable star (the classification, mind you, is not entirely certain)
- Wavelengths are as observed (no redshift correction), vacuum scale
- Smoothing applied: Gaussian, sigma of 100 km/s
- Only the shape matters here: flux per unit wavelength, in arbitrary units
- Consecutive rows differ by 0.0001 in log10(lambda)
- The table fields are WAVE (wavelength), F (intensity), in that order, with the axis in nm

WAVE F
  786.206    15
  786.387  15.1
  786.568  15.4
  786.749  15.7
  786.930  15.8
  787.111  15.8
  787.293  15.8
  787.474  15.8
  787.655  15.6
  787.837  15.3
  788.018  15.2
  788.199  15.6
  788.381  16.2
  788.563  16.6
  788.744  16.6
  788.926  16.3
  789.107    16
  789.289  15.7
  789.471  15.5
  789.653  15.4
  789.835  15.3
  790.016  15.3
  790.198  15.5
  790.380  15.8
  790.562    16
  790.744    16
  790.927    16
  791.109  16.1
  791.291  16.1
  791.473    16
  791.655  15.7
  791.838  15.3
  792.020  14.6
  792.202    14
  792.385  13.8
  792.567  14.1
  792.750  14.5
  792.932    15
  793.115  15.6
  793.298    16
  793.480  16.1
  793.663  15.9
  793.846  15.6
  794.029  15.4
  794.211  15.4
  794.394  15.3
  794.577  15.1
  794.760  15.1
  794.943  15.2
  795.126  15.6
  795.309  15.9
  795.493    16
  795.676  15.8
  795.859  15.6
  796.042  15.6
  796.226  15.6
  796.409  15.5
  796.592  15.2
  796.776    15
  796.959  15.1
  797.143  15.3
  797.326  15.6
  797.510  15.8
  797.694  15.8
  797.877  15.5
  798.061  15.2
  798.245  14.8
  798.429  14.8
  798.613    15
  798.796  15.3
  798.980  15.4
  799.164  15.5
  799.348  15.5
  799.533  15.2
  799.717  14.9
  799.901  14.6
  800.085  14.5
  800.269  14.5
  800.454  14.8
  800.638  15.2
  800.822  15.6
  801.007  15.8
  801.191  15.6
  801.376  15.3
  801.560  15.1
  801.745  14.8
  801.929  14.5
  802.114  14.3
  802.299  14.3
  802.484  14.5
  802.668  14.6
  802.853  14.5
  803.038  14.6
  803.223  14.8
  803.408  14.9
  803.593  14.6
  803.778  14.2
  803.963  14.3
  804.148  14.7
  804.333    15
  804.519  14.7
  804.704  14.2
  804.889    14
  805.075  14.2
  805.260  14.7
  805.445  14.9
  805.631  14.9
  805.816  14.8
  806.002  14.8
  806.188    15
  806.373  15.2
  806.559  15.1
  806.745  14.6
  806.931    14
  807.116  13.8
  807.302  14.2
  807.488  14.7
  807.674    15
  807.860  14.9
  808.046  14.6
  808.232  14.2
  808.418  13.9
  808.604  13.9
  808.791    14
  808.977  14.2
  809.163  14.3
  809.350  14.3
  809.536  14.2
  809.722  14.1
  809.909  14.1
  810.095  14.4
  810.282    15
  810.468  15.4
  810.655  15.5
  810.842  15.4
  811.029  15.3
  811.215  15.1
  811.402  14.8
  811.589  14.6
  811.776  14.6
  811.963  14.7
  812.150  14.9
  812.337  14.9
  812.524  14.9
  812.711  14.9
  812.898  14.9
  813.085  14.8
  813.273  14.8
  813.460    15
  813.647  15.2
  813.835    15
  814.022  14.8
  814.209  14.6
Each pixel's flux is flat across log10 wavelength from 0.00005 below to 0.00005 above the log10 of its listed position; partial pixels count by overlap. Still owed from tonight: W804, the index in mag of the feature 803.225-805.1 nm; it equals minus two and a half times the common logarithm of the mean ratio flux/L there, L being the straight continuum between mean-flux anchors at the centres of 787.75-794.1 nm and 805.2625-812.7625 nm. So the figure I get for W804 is 0.029 mag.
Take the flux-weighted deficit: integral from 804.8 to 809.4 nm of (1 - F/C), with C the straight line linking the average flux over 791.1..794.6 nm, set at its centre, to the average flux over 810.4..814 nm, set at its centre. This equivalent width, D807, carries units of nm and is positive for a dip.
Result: 0.17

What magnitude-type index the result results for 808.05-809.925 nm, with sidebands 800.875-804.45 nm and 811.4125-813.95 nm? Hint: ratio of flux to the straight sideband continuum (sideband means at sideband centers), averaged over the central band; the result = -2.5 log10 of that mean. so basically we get 0.05 mag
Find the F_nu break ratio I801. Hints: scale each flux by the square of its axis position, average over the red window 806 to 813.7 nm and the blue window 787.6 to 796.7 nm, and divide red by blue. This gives 0.99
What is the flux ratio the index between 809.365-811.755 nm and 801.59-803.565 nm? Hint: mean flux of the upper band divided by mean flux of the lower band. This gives 1.0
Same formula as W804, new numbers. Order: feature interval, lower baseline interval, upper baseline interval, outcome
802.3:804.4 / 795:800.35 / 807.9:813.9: 0.033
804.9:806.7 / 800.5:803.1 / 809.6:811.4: 0.008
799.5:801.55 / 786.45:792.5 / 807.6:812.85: 0.001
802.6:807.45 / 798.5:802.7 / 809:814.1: 0.024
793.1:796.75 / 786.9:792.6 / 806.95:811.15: -0.018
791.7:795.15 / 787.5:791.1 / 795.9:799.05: 0.030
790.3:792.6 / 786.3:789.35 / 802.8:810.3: 0.012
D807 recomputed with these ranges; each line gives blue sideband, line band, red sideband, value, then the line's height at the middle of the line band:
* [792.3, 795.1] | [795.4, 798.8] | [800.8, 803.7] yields -0.074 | 15.1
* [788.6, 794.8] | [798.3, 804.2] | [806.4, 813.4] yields 0.061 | 15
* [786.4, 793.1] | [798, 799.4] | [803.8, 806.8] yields -0.013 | 15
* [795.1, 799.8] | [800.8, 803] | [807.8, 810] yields 0.009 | 14.9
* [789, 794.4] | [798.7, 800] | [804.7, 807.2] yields -0.018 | 15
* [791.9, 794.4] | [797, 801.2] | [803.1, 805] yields -0.122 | 14.8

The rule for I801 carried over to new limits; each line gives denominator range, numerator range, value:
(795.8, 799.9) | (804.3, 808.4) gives 0.97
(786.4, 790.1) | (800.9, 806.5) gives 0.97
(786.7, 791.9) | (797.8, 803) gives 0.98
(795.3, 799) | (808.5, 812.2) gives 0.98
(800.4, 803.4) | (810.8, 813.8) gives 1.03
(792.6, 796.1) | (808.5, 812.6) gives 0.99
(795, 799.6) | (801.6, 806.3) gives 0.96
